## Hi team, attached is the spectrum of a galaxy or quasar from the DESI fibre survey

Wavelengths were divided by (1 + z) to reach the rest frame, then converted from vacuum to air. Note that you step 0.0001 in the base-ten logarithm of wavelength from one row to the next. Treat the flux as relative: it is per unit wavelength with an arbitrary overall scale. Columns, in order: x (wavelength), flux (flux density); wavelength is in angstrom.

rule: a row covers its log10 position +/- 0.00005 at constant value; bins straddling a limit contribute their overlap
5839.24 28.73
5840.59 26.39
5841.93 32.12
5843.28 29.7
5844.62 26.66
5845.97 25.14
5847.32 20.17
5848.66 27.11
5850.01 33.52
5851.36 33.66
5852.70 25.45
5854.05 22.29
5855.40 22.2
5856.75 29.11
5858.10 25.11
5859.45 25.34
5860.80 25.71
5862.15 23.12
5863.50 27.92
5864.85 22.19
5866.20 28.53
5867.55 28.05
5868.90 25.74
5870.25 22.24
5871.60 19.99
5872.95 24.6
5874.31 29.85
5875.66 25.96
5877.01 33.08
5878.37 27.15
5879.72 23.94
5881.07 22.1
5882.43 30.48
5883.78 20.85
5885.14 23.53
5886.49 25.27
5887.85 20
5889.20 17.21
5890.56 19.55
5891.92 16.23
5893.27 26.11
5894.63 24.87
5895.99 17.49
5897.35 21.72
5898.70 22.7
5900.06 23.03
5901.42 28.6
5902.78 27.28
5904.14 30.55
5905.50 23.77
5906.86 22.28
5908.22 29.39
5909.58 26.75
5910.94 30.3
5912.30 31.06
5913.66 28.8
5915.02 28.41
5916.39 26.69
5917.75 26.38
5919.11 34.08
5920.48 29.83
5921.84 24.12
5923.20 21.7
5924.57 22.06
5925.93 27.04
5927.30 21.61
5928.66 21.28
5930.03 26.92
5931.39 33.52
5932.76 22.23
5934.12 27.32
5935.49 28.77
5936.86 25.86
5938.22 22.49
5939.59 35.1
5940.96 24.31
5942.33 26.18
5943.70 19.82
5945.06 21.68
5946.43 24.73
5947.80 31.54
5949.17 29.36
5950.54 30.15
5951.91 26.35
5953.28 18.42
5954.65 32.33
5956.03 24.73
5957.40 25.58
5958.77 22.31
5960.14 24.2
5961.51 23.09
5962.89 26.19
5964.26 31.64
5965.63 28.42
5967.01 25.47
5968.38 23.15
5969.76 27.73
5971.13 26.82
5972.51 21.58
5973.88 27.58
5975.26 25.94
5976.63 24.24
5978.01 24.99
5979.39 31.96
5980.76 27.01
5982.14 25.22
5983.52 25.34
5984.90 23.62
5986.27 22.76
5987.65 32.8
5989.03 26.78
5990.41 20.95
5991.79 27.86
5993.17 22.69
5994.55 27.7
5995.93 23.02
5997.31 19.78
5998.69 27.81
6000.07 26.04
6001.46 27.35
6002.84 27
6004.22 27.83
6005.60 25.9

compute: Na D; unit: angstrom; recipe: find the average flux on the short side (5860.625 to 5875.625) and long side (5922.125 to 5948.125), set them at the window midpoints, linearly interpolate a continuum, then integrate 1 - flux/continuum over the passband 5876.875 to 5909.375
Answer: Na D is 1.78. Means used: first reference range 25.3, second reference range 25.4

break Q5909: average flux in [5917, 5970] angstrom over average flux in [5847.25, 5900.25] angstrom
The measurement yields 1.06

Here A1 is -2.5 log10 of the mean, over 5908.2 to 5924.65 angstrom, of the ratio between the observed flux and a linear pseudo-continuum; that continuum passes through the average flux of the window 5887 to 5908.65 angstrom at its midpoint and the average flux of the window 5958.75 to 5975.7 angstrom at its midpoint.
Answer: -0.17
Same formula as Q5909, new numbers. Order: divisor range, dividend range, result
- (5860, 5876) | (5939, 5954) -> 1.03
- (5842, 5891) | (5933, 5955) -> 1.04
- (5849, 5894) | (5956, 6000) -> 1.02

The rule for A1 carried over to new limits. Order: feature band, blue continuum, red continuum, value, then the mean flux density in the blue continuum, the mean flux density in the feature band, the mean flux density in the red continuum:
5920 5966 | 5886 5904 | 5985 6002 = -0.086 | 22.5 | 25.9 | 25.4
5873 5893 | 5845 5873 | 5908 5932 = 0.095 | 25.6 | 24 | 27.2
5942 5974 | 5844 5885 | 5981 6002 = -0.012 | 25.9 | 25.8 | 25.3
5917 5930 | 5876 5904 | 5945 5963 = -0.025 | 23.7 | 25.4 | 25.9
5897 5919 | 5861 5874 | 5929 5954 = -0.055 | 24.9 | 27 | 26.3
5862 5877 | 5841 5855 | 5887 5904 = -0.025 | 27.5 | 25.7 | 22.4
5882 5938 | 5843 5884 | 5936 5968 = 0.036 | 26.1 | 25.2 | 26.1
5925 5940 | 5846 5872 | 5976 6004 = -0.025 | 25.7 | 26.3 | 25.8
